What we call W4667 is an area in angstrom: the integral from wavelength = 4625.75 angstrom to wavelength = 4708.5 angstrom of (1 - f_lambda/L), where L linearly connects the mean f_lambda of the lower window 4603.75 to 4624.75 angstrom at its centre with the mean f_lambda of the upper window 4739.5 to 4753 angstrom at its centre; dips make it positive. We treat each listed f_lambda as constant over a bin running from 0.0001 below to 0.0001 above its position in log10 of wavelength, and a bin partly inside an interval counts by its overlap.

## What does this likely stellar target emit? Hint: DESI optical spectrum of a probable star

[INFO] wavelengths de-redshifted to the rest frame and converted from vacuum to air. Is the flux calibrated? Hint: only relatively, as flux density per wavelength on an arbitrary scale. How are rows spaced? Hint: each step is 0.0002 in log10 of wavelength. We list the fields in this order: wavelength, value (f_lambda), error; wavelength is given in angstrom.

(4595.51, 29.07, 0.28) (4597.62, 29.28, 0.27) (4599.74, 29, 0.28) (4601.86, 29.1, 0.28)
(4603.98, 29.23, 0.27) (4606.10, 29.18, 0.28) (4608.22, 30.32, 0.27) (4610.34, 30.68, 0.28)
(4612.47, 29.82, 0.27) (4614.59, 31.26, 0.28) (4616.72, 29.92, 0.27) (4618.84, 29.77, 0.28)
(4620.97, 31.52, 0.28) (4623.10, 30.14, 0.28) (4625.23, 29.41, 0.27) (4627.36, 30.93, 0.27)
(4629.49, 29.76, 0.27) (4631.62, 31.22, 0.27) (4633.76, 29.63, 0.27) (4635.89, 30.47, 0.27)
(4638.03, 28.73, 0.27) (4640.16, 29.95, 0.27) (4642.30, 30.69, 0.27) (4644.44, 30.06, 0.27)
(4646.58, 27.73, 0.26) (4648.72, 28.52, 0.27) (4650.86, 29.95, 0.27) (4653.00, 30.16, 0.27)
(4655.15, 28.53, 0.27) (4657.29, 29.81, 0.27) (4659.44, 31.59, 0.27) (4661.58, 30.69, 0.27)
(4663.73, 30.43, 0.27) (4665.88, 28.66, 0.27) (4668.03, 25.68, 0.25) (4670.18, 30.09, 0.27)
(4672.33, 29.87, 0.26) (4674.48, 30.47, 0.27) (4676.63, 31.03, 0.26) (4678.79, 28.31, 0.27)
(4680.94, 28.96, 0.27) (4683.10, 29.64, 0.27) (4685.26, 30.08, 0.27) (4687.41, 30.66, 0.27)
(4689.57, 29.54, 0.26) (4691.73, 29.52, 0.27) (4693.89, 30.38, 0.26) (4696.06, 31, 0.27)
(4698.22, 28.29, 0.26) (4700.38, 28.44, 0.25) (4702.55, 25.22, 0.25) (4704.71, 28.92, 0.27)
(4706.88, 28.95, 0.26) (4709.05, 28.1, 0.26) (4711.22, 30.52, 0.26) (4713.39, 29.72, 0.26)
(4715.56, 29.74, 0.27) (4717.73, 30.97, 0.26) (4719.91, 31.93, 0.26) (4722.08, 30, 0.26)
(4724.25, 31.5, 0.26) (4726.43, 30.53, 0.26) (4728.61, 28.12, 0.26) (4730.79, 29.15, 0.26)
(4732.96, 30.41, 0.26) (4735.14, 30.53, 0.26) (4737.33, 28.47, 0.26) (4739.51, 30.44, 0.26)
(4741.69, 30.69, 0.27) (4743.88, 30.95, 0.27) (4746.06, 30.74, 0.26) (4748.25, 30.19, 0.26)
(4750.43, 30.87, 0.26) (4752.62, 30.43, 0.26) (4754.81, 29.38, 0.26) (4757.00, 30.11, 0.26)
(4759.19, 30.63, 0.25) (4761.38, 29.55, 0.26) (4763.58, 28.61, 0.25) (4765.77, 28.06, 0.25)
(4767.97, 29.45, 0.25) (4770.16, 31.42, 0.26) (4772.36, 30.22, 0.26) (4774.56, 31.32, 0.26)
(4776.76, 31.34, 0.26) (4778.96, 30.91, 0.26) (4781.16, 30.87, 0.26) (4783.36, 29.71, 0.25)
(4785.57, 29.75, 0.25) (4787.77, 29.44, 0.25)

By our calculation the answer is 2.32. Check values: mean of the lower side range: 30.2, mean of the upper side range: 30.6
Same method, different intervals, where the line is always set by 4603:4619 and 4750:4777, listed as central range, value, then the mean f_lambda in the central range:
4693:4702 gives 0.2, 29.2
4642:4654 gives 0.2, 29.4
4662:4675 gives 0.4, 29.2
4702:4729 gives 0.3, 29.7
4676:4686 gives 0.2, 29.5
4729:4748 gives 0.0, 30.1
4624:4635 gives -0.1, 30.2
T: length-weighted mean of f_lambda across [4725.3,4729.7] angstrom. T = 29.3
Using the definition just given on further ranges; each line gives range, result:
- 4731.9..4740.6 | 29.9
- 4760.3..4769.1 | 28.9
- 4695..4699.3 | 29.7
